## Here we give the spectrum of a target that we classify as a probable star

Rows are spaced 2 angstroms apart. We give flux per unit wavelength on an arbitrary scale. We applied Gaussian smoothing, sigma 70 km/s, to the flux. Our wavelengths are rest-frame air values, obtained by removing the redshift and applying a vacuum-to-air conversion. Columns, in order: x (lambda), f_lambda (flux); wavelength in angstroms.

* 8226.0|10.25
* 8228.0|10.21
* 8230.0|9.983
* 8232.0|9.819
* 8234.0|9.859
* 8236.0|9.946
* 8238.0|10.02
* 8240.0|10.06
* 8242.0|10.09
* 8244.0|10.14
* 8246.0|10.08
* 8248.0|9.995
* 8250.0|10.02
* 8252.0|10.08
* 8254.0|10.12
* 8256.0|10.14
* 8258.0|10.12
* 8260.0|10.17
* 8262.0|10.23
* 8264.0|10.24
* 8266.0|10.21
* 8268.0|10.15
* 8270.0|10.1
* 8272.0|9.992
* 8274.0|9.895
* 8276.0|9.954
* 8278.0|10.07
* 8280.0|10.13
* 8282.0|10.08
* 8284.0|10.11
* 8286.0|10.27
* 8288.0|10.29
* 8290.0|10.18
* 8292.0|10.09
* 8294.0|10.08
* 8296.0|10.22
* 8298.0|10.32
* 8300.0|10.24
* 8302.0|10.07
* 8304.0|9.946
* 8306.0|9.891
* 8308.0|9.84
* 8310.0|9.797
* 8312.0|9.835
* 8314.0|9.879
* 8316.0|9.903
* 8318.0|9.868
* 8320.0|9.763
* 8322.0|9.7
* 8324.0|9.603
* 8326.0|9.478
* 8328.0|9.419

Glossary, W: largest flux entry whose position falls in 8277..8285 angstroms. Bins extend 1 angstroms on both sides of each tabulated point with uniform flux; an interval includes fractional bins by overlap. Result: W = 10.13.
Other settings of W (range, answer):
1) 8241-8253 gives 10.14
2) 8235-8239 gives 10.02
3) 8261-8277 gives 10.24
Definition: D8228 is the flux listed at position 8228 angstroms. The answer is 10.21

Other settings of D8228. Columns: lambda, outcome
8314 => 9.879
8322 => 9.7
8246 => 10.08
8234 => 9.859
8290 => 10.18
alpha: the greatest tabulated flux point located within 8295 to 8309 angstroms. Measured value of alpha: 10.32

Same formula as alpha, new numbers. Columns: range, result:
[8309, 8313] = 9.835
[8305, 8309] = 9.891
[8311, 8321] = 9.903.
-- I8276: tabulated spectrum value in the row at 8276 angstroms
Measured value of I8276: 9.954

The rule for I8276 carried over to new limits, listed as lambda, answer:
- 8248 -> 9.995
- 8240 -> 10.06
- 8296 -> 10.22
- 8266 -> 10.21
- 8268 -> 10.15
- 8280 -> 10.13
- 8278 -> 10.07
